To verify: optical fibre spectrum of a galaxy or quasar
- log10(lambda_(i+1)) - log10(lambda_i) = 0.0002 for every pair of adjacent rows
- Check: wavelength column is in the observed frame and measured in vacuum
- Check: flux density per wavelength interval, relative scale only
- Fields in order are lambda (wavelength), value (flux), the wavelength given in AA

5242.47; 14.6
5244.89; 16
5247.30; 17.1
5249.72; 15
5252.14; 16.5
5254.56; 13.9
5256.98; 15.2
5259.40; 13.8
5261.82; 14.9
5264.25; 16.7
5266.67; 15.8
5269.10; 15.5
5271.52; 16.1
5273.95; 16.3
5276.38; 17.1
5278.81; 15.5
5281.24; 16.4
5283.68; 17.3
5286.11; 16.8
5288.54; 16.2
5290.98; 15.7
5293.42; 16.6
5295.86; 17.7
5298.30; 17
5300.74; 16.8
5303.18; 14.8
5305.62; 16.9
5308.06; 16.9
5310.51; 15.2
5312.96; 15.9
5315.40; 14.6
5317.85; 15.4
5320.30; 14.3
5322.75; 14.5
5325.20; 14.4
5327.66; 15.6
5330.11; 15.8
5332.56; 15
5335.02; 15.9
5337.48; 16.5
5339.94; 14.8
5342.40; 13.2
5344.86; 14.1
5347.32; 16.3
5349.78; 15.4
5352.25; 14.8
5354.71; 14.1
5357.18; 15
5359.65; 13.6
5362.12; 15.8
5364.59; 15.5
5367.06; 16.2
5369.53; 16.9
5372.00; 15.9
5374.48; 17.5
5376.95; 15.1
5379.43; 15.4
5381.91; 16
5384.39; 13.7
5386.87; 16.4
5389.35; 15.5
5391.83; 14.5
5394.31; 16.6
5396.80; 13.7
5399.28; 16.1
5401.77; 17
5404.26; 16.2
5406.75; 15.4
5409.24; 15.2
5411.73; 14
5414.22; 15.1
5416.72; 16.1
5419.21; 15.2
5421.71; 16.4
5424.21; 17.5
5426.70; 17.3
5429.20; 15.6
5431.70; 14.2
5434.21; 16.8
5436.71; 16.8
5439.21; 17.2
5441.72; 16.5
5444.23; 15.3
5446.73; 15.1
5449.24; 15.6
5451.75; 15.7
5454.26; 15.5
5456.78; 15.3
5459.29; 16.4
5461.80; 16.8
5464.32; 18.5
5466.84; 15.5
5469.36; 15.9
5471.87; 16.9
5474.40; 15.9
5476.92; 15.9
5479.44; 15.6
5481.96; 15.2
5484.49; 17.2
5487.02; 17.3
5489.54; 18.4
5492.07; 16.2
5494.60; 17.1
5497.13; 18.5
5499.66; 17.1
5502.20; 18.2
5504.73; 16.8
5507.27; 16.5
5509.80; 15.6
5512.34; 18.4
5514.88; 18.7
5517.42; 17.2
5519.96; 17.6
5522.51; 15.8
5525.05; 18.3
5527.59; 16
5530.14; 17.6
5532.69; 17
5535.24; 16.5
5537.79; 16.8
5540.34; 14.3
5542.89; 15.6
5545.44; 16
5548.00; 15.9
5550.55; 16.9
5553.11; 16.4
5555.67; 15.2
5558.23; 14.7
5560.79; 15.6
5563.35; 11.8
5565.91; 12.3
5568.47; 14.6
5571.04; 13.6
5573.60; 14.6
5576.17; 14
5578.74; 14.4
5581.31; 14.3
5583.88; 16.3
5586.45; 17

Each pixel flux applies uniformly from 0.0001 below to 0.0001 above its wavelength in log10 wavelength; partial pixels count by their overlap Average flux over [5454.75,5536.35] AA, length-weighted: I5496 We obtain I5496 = 16.9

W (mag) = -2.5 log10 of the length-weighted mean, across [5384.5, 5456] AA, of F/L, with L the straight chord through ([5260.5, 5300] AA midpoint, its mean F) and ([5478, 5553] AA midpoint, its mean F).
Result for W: 0.06 mag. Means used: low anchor 16.3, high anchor 16.8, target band 15.8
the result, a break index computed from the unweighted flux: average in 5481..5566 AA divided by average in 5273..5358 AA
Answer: 1.1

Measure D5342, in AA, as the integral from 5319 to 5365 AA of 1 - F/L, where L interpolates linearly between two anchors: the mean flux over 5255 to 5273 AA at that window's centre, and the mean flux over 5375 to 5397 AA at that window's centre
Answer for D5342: 1.2 AA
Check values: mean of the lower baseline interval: 15.4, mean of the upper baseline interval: 15.4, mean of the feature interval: 15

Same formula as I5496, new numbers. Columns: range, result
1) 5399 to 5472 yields 16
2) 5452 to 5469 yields 16.3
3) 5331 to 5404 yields 15.4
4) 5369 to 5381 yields 16.1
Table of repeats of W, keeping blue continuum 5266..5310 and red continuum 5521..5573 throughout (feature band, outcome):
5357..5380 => 0.03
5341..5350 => 0.11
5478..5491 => -0.07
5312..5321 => 0.08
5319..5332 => 0.09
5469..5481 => -0.02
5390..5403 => 0.03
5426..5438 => -0.01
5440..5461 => 0.01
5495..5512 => -0.10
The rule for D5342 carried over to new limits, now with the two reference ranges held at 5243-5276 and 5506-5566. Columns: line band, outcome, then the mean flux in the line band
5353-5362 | 0.77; 14.5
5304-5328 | 0.58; 15.4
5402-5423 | 0.53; 15.5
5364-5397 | 0.35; 15.7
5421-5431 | -0.39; 16.6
